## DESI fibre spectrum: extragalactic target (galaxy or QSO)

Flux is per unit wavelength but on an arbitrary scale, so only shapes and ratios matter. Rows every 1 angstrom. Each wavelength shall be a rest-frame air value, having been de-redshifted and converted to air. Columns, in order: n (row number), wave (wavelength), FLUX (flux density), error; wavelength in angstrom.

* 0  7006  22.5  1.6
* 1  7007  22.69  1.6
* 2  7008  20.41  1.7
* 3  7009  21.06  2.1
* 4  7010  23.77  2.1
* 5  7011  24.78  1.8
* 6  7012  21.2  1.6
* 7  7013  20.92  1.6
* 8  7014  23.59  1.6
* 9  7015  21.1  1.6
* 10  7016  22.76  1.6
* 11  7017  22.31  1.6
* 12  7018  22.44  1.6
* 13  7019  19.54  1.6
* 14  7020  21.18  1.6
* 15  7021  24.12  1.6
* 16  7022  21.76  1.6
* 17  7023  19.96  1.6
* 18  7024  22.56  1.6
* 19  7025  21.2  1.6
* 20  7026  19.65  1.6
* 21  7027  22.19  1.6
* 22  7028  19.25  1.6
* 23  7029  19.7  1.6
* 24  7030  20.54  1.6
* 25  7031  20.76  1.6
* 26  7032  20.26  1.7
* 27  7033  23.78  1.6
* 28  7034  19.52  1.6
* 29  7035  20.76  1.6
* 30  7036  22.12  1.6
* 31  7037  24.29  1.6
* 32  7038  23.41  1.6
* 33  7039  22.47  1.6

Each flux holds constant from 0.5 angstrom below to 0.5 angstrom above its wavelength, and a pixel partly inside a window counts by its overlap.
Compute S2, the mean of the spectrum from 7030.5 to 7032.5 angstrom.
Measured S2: 20.5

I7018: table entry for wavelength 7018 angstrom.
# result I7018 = 22.44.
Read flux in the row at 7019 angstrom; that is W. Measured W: 19.54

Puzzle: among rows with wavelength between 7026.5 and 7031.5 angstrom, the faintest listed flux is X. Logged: 19.25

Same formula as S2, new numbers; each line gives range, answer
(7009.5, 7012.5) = 23.2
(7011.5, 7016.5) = 21.9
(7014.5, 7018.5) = 22.2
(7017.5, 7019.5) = 21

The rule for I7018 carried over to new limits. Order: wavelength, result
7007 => 22.69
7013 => 20.92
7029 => 19.7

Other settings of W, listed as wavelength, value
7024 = 22.56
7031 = 20.76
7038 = 23.41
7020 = 21.18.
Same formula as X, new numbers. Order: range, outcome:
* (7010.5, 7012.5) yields 21.2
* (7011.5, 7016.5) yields 20.92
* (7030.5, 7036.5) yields 19.52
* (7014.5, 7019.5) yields 19.54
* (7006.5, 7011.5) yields 20.41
